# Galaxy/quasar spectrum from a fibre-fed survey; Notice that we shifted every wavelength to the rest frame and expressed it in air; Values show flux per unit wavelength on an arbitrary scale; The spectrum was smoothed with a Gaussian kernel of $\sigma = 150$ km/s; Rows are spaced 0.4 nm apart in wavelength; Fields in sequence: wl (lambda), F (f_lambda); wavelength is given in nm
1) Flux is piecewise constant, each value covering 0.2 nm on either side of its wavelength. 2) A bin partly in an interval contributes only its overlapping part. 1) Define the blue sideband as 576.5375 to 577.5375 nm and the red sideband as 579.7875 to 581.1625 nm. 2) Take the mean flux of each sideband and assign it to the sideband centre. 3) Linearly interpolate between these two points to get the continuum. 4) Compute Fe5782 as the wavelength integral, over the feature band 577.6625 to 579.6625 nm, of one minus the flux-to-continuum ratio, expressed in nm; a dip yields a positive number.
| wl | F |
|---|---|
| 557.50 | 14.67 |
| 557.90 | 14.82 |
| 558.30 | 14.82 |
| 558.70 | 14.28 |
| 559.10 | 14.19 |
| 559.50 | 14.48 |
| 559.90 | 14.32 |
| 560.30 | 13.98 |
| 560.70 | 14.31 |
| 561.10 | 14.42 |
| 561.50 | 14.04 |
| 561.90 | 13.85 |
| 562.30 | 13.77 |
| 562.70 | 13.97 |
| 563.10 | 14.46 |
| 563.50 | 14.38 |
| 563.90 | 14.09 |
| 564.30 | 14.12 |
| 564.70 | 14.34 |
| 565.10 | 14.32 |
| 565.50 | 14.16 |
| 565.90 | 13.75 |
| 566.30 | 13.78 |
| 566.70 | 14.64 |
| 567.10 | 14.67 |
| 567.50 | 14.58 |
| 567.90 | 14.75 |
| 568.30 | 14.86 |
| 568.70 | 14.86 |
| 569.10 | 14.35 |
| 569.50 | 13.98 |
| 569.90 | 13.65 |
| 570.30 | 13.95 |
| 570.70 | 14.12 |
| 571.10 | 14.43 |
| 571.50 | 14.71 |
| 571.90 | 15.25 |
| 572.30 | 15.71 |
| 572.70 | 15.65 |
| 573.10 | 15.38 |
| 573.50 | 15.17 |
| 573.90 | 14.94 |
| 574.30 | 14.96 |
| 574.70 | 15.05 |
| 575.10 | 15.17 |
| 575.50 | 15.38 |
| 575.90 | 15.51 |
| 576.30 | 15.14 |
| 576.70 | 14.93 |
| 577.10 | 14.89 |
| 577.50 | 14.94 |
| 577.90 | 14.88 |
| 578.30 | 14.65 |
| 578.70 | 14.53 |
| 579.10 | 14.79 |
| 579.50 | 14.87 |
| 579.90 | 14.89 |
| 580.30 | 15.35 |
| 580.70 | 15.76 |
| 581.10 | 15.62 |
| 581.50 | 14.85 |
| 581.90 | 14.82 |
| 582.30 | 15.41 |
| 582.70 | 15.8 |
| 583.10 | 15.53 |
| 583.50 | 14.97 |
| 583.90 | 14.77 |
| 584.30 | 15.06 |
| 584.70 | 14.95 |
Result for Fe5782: 0.054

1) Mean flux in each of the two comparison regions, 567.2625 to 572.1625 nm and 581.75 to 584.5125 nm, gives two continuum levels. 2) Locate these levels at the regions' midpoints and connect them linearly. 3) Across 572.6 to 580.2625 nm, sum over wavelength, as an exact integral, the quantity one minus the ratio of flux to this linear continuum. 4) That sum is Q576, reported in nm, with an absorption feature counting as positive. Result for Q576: -0.104 nm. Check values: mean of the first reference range 14.5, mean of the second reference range 15.2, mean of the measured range 15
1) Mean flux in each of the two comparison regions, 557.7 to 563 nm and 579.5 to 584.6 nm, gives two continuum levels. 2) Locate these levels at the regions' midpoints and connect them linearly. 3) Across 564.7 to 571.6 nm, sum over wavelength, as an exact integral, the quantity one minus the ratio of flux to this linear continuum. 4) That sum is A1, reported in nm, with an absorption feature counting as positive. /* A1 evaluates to 0.13 nm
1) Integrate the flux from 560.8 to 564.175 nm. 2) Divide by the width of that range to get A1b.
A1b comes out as 14.1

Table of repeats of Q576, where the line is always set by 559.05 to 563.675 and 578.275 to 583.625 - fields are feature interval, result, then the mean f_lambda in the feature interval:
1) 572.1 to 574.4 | -0.09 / 15.3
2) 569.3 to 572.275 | 0.05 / 14.4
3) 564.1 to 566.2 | 0.04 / 14.1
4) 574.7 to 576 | -0.04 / 15.3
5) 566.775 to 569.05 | -0.03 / 14.7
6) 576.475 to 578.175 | 0.01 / 14.9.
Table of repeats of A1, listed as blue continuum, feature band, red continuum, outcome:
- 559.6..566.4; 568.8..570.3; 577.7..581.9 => 0.04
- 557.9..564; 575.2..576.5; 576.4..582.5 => -0.04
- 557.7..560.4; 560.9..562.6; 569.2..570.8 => 0.03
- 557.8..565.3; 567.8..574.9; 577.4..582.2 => -0.05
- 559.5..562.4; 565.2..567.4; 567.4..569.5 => 0.04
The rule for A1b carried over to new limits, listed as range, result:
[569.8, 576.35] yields 15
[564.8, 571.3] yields 14.3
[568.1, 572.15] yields 14.4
